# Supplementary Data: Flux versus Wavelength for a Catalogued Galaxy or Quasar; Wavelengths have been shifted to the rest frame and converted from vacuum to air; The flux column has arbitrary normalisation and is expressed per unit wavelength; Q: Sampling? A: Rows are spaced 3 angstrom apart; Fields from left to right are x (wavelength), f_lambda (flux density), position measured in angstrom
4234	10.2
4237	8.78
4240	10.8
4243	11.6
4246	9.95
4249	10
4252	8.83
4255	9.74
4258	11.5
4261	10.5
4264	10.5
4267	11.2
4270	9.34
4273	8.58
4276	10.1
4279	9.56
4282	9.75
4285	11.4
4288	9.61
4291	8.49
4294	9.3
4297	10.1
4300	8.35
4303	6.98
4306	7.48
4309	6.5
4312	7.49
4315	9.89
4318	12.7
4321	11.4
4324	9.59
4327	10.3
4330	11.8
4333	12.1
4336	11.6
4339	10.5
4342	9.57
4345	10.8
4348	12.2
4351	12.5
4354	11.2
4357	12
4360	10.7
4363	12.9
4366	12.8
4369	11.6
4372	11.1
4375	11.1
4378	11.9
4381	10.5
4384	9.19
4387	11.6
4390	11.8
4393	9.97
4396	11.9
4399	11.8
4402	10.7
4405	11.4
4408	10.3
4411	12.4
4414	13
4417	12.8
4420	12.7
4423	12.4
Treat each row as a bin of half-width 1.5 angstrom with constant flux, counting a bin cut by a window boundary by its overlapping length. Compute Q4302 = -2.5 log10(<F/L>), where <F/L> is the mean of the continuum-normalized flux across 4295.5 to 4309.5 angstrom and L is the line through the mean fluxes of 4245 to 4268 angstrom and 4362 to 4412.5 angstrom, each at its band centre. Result 0.312 mag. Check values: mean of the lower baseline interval 10.3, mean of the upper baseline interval 11.3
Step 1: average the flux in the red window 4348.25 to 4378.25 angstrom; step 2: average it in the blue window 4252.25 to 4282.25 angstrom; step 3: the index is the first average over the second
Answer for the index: 1.17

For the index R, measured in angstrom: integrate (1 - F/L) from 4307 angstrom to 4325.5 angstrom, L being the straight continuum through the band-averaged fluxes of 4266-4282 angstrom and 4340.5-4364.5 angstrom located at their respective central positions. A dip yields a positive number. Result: 2.0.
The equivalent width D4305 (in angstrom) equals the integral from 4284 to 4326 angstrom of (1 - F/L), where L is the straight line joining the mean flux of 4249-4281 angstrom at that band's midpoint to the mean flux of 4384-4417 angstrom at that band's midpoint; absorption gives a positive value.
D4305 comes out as 4.8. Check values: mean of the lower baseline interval 9.98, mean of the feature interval 9.22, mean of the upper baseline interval 11.4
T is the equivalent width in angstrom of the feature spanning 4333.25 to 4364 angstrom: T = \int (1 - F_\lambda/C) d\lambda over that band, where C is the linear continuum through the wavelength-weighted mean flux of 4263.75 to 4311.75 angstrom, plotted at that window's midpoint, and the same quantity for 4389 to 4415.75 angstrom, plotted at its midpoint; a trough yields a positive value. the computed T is -3.0 angstrom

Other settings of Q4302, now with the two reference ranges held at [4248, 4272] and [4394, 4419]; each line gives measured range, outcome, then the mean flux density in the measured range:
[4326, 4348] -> 0.00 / 11.1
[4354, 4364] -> -0.04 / 11.7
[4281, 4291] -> 0.05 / 10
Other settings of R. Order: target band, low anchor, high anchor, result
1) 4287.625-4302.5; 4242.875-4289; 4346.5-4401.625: 2.1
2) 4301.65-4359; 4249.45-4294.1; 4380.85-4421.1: 1.5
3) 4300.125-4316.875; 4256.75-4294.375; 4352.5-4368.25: 4.5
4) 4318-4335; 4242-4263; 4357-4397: -0.5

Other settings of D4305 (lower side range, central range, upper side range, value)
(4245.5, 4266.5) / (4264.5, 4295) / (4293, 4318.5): -1.1 angstrom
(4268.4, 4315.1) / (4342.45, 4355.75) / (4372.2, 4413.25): -1.7 angstrom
